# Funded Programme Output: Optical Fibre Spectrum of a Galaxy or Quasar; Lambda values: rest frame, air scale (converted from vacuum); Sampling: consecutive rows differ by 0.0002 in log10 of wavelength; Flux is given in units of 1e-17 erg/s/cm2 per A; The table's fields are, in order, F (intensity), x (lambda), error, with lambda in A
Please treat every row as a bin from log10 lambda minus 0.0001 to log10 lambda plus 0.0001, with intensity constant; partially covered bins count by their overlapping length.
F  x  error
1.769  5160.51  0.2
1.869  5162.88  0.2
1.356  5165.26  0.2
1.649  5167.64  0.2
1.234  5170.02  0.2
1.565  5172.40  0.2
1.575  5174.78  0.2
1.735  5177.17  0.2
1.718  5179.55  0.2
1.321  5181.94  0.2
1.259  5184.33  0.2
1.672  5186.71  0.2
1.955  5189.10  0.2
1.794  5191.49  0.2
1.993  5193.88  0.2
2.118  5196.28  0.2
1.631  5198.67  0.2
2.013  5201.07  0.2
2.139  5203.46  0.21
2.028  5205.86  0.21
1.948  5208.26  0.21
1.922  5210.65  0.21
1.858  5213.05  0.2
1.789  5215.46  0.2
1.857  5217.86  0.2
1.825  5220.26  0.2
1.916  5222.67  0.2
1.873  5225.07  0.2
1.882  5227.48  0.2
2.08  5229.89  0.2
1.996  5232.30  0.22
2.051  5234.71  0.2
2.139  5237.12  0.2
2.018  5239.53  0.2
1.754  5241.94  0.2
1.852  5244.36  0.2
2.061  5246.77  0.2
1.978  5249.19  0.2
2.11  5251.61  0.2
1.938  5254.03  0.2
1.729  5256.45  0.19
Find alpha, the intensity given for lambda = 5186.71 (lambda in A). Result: 1.672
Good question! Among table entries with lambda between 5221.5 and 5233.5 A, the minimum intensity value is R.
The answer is 1.873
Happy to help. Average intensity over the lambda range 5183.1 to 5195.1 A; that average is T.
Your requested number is 1.73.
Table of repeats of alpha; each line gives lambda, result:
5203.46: 2.139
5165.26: 1.356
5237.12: 2.139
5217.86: 1.857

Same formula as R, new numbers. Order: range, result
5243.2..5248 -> 1.852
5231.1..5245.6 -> 1.754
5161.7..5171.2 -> 1.234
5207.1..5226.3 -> 1.789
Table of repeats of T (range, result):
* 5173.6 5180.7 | 1.68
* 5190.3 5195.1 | 1.89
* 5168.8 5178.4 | 1.53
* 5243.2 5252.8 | 2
